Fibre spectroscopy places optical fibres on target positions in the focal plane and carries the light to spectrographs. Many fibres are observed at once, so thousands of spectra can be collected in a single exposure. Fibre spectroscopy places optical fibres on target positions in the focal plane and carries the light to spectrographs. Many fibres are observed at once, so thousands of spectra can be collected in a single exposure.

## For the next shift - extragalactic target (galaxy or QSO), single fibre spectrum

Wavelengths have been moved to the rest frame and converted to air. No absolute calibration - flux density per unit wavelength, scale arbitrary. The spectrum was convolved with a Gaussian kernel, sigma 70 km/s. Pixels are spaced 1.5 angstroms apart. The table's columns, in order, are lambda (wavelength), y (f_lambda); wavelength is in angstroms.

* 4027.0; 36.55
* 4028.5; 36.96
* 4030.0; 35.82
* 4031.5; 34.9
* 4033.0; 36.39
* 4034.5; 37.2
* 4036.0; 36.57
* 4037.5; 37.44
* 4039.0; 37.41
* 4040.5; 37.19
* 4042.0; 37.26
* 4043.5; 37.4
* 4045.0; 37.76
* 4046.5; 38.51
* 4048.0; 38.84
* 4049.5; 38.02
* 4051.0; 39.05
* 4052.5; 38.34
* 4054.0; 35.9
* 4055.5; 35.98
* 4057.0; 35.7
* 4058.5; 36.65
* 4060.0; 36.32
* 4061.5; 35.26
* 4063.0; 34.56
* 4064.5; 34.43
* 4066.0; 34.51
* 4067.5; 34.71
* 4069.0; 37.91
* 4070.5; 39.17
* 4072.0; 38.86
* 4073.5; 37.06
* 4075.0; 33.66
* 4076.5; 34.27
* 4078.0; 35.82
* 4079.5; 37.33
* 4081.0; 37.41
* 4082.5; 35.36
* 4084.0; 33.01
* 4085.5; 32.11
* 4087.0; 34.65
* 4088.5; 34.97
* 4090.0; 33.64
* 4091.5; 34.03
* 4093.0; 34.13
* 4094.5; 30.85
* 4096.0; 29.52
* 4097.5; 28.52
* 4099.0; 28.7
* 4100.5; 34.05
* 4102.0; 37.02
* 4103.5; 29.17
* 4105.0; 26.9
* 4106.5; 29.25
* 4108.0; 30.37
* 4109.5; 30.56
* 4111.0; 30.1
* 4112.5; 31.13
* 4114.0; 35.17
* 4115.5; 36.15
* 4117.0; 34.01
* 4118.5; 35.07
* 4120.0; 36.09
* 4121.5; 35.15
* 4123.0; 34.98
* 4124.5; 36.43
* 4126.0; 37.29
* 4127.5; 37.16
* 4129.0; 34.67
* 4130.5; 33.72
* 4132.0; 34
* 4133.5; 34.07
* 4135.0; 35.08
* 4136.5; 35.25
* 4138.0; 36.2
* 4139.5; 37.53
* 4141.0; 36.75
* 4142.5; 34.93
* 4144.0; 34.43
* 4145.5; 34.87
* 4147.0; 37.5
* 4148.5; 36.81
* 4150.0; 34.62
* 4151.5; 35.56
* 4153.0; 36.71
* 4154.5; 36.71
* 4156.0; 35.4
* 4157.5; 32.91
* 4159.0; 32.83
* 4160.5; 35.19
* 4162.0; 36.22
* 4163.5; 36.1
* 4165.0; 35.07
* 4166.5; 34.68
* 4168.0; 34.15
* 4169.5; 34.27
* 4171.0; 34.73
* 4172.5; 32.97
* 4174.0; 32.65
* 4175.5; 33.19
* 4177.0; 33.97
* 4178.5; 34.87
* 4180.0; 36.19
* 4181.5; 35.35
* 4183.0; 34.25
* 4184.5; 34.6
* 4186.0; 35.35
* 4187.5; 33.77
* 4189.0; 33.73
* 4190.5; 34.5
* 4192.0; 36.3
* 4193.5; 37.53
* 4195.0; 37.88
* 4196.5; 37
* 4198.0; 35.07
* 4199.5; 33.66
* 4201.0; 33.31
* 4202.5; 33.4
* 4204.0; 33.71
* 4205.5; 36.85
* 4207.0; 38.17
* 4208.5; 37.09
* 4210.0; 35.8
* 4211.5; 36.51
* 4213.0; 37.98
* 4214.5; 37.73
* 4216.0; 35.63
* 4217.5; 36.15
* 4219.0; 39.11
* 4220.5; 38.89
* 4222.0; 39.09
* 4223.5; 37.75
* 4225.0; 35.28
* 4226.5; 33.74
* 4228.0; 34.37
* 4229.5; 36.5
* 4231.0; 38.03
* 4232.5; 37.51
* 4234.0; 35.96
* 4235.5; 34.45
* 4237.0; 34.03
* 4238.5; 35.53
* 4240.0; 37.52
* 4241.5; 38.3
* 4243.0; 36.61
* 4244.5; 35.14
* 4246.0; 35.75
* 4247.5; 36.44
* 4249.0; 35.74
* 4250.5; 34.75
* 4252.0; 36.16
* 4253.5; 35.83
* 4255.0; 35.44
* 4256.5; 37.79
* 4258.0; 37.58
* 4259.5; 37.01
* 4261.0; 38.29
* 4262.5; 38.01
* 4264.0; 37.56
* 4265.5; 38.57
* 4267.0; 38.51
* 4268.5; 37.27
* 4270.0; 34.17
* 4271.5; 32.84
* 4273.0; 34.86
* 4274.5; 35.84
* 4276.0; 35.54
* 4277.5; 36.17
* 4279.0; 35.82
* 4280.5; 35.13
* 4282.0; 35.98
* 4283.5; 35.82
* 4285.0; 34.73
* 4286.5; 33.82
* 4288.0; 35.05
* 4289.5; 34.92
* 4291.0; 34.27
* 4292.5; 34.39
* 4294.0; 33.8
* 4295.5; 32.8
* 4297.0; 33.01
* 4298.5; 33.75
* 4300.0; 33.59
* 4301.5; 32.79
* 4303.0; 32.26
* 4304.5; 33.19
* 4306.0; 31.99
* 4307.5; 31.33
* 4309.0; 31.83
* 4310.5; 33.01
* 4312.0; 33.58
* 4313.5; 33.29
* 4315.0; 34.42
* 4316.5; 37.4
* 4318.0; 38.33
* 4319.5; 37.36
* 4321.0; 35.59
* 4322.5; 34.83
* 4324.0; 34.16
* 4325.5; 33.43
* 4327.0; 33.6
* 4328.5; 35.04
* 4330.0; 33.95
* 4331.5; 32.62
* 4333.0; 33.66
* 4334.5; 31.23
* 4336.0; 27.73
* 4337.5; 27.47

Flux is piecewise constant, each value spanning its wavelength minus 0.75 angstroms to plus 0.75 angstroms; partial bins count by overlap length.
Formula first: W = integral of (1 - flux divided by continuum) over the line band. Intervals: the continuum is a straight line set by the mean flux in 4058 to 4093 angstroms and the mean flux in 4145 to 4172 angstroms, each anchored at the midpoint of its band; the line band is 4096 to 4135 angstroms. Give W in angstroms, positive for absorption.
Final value 2.4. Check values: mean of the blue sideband 35.4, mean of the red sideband 35.2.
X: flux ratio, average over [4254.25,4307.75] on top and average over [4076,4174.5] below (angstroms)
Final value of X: 1.03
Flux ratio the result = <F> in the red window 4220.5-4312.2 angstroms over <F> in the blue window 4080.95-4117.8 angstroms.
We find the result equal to 1.09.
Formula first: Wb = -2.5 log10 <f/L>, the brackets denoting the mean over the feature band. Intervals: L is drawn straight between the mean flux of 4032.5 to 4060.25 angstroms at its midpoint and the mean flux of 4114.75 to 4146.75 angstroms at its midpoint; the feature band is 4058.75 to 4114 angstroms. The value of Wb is 0.09 mag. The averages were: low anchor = 37.3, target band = 33.6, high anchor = 35.5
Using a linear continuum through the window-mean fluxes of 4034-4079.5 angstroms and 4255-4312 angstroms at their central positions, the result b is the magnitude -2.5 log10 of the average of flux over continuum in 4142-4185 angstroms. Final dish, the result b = 0.031 mag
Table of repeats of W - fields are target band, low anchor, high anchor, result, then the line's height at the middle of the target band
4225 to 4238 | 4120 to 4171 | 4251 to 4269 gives 0.4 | 36.8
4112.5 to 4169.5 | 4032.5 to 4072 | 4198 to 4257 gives 1.9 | 36.5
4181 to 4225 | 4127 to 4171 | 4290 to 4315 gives -2.0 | 34.5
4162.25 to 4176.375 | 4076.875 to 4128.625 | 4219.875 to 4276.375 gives 0.2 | 34.8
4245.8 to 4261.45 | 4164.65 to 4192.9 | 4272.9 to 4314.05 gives -1.0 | 34.2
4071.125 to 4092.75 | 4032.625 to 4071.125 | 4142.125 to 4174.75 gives 0.7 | 36.3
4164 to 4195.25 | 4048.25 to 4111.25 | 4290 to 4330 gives -0.5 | 34.2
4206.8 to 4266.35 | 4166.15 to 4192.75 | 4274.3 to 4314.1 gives -4.3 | 34.2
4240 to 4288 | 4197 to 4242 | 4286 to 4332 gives -1.5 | 35.1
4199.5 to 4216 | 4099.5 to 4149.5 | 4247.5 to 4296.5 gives -0.4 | 35.1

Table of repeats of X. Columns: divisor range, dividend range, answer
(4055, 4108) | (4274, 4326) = 1.01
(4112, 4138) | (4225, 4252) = 1.02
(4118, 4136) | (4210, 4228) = 1.05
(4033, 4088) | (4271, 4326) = 0.94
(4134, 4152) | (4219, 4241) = 1.02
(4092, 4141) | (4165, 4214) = 1.05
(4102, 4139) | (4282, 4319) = 1.01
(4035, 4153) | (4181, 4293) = 1.03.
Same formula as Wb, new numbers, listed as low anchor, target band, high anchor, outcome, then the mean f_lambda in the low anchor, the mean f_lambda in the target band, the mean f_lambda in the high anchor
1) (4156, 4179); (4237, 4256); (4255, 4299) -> -0.02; 34.3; 36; 35.6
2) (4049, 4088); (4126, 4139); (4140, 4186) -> 0.00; 36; 35.2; 35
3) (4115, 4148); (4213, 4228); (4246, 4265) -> -0.02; 35.5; 37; 36.7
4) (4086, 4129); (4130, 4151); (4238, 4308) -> -0.06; 33.1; 35.4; 35.4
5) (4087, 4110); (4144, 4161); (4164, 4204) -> -0.06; 31.6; 35.3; 34.7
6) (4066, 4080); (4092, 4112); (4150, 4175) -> 0.17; 36.4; 30.8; 34.7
